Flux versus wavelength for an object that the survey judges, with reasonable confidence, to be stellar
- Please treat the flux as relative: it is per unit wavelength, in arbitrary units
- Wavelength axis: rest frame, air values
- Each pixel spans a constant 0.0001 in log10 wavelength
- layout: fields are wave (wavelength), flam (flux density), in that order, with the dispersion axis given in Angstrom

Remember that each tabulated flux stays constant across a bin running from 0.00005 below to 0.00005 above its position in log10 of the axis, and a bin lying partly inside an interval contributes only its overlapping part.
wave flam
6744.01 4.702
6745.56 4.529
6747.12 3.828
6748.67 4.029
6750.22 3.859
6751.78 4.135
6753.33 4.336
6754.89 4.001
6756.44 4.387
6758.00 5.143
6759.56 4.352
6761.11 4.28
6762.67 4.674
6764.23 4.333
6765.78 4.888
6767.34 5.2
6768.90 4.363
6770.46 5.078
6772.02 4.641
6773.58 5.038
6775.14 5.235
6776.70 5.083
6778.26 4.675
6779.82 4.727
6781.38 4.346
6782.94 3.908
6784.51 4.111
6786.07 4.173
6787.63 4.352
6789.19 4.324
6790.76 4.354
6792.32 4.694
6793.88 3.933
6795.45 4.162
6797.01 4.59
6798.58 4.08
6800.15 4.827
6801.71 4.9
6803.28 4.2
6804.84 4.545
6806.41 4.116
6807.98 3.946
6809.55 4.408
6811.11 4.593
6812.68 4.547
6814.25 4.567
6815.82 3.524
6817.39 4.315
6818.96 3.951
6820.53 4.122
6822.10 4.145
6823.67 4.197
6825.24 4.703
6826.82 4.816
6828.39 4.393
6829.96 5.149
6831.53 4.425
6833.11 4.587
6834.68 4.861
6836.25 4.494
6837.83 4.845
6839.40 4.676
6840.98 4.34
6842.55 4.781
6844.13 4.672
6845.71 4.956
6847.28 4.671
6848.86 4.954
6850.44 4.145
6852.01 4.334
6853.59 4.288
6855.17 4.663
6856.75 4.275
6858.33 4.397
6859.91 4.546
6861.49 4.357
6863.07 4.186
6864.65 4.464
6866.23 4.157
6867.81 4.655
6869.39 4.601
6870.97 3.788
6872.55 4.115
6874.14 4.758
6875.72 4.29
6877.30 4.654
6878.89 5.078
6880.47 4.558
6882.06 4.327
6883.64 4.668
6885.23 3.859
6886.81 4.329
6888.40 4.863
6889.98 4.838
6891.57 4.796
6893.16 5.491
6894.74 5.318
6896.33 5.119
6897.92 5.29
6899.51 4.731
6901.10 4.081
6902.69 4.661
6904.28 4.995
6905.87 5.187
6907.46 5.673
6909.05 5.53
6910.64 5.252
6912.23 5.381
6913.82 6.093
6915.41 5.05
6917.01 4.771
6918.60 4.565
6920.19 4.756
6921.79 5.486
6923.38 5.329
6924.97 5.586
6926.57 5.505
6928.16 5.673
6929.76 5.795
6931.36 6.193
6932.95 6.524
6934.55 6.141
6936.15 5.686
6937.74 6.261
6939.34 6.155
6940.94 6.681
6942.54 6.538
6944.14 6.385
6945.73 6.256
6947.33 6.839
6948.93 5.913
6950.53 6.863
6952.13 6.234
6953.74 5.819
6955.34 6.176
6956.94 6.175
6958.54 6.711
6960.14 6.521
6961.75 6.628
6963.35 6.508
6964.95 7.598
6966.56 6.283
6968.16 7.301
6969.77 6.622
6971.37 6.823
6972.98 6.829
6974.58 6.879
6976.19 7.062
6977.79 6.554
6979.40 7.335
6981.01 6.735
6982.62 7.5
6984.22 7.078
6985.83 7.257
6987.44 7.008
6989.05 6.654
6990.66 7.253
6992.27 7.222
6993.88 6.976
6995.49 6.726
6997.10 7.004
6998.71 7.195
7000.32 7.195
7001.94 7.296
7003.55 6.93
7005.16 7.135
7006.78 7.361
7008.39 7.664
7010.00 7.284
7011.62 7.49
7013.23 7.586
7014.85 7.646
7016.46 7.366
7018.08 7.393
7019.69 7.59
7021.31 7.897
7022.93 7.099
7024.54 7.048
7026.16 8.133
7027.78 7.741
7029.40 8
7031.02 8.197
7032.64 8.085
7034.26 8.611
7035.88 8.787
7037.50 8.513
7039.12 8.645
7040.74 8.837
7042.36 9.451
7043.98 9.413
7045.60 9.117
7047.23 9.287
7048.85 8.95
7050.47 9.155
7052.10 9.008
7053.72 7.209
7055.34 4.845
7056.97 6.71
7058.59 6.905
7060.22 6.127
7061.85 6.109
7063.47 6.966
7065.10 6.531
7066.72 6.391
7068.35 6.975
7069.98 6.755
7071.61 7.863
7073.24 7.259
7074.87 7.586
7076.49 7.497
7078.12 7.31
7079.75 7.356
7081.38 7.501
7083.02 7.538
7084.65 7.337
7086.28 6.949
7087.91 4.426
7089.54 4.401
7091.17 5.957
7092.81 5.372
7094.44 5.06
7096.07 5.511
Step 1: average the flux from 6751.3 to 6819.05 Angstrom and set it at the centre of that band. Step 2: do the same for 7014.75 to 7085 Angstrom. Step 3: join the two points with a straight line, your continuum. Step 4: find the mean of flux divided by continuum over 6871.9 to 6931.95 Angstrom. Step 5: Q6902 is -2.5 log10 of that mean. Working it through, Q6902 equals 0.176 mag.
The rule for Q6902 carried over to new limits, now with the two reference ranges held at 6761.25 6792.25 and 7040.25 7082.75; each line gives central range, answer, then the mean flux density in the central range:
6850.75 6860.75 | 0.23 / 4.4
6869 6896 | 0.23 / 4.62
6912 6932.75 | 0.13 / 5.43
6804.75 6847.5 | 0.15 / 4.47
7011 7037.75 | -0.09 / 7.82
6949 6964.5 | 0.01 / 6.41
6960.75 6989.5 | -0.04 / 6.93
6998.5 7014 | -0.05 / 7.32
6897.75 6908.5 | 0.20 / 4.94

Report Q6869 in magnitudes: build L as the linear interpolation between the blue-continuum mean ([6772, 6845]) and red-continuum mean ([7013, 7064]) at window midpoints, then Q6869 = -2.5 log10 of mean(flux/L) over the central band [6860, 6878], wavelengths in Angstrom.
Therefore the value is 0.22 mag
